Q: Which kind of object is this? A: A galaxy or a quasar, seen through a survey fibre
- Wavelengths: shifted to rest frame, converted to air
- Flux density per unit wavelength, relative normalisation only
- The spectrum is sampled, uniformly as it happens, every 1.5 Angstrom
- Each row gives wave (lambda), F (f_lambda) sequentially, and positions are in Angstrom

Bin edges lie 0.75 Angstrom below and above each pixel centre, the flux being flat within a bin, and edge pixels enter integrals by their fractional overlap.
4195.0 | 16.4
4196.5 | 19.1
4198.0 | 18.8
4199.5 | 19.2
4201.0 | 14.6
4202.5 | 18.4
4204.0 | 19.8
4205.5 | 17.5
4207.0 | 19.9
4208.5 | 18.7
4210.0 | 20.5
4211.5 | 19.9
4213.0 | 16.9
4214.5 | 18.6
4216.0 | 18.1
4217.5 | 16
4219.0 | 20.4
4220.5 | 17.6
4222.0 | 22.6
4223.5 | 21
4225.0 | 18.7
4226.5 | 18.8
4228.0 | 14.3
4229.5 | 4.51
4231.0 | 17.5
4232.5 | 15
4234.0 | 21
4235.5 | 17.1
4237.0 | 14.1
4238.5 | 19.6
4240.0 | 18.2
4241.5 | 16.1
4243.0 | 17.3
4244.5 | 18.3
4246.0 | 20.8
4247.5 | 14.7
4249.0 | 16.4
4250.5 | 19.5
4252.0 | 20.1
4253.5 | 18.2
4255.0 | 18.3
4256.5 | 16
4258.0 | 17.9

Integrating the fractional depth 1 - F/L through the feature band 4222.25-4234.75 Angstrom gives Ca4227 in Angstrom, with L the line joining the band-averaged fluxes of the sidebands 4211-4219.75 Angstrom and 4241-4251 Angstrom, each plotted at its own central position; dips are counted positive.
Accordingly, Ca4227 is 1.0 Angstrom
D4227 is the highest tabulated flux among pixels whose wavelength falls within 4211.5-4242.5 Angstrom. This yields 22.6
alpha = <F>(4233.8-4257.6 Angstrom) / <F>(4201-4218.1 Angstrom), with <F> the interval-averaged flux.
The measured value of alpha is 0.97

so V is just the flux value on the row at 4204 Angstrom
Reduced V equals 19.8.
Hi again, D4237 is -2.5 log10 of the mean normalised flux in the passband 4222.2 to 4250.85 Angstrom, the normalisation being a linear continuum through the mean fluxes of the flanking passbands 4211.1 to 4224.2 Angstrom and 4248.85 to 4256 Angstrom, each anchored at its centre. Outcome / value 0.10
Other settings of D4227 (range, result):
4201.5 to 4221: 20.5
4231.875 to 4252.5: 21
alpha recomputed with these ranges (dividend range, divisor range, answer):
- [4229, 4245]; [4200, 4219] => 0.89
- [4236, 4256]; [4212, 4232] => 1.03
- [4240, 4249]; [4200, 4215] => 0.94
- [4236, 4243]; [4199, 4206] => 0.95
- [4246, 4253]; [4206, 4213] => 0.93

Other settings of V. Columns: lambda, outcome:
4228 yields 14.3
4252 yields 20.1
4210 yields 20.5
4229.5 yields 4.51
